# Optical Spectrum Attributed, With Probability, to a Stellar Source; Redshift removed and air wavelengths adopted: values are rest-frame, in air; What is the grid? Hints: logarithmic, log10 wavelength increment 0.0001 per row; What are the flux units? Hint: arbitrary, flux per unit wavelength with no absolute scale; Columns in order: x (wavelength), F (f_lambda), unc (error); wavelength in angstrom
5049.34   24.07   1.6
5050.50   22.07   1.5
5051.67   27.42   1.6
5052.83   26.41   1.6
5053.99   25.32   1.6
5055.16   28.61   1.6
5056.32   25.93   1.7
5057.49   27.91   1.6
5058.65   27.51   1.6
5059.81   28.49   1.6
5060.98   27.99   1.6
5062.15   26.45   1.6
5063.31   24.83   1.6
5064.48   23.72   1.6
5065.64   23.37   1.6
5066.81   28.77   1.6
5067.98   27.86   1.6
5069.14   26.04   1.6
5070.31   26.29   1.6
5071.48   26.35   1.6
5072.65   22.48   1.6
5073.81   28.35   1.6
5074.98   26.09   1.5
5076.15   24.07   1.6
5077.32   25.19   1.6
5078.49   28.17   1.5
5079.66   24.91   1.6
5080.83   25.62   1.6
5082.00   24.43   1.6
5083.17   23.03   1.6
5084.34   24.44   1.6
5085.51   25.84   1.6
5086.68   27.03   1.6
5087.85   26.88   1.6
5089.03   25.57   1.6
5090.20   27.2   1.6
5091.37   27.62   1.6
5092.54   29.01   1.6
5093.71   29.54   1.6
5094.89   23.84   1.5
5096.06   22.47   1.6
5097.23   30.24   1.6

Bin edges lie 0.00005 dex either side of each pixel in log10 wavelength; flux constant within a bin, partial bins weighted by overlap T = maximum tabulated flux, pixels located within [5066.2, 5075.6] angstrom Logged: 28.77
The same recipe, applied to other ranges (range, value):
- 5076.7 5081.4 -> 28.17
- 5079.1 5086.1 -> 25.84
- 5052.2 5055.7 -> 28.61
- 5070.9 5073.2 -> 26.35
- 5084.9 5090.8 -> 27.2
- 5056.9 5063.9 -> 28.49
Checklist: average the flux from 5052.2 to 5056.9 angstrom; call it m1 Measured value 26.6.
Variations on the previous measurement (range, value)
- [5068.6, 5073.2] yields 25.3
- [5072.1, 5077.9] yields 25.3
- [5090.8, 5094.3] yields 28.7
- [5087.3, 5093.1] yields 27.2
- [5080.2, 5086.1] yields 24.7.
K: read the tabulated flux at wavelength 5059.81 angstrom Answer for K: 28.49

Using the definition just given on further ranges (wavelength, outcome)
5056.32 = 25.93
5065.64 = 23.37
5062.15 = 26.45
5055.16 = 28.61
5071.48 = 26.35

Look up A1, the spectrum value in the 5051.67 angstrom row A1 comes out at 27.42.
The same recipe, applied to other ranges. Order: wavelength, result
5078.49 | 28.17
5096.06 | 22.47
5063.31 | 24.83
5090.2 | 27.2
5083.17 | 23.03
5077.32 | 25.19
